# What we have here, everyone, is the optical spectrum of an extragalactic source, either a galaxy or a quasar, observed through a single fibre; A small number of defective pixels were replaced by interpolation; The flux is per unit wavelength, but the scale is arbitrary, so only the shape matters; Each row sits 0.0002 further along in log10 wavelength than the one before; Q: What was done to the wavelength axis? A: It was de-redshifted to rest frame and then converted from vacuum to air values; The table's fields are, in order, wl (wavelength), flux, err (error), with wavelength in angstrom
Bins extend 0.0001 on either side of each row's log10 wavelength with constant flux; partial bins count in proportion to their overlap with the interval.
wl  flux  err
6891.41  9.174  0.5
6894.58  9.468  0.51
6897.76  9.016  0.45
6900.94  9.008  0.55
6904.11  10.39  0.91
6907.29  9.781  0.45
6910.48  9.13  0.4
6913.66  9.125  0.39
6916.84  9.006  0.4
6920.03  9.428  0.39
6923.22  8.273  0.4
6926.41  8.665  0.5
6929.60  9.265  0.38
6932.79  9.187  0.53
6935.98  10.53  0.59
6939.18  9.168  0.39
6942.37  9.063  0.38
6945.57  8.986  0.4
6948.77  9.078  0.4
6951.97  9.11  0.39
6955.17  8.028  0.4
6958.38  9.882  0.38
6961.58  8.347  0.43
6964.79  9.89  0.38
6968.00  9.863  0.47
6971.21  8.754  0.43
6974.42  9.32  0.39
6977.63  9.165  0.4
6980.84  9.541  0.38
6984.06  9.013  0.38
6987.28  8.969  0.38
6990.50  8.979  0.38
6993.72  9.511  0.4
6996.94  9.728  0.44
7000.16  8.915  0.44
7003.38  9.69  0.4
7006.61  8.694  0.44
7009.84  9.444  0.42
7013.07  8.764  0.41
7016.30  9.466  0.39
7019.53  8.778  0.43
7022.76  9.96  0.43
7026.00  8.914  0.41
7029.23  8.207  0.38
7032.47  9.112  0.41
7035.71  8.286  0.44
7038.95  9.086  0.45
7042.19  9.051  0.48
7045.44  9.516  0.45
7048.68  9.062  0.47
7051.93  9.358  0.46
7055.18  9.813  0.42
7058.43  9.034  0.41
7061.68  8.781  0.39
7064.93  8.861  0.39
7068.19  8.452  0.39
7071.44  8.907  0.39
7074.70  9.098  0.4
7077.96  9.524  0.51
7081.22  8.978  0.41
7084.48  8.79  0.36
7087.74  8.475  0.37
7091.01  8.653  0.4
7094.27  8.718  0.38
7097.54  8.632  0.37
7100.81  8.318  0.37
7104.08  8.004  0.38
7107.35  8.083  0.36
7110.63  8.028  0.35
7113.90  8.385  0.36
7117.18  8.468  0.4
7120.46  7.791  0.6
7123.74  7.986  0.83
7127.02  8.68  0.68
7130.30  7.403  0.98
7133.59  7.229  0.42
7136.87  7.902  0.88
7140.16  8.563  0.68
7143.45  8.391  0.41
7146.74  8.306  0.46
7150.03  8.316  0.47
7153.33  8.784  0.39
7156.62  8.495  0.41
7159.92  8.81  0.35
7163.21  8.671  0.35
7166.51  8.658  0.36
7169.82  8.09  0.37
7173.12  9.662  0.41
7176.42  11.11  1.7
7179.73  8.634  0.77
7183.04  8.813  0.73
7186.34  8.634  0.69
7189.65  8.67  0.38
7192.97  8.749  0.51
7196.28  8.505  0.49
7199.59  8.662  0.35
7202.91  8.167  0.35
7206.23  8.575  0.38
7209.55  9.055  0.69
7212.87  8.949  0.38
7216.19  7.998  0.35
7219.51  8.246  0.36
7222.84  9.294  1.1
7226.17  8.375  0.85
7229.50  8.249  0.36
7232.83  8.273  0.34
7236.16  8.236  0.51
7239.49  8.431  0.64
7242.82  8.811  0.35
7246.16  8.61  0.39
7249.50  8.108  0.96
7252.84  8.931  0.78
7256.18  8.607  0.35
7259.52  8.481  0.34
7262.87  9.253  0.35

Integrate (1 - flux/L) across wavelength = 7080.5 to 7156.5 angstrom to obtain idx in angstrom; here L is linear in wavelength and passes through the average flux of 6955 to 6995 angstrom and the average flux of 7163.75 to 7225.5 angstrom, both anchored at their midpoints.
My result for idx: 5.5 angstrom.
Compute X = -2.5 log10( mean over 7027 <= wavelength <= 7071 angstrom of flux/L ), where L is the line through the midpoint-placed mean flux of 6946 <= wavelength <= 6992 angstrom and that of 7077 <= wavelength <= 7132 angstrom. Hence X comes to -0.034 mag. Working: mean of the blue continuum 9.13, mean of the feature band 8.97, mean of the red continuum 8.39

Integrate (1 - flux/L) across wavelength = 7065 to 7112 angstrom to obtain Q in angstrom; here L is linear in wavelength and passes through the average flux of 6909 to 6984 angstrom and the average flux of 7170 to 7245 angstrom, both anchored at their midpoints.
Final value 1.5 angstrom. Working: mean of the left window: 9.16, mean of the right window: 8.72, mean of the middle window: 8.63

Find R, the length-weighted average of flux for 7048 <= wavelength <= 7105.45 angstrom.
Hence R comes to 8.86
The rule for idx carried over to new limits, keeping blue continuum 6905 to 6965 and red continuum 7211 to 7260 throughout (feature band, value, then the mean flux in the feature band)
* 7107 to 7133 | 2.0 angstrom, 8.07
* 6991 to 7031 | -0.8 angstrom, 9.17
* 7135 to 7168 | 0.8 angstrom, 8.48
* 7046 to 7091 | -0.7 angstrom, 9.01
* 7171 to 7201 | -1.5 angstrom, 9.04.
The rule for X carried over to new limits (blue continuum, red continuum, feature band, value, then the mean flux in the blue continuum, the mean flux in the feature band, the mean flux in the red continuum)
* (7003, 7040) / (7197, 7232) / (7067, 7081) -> -0.02 mag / 9.01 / 9.01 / 8.55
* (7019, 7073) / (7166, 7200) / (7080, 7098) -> 0.03 mag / 9.02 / 8.71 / 8.94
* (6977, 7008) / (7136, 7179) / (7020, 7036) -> 0.02 mag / 9.23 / 8.94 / 8.76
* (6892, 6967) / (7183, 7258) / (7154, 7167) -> 0.00 mag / 9.21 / 8.67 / 8.56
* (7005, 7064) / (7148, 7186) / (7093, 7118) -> 0.08 mag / 9.07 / 8.32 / 8.9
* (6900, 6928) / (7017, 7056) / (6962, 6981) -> -0.02 mag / 9.21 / 9.35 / 9.09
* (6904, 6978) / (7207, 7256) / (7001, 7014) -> -0.01 mag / 9.2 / 9.15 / 8.54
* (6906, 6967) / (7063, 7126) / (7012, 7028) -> -0.04 mag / 9.16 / 9.17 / 8.54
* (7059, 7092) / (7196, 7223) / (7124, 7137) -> 0.12 mag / 8.86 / 7.81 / 8.57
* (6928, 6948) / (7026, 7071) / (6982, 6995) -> 0.01 mag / 9.36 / 9.12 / 8.97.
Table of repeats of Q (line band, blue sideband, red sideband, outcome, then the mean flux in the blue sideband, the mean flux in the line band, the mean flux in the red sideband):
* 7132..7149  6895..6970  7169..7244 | 1.4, 9.23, 8.09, 8.71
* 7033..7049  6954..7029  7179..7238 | 0.1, 9.19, 9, 8.56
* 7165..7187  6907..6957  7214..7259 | -1.3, 9.1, 9.11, 8.48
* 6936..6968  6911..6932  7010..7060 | -0.6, 8.98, 9.17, 9.1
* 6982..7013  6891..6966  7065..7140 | -1.1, 9.21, 9.2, 8.4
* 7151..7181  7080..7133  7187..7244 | -1.9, 8.31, 8.98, 8.54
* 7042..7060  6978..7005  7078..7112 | -1.0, 9.29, 9.32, 8.52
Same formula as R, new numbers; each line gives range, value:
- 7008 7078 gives 9.06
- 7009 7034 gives 9.07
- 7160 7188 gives 9.02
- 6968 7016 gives 9.21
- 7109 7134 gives 8.03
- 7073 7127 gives 8.5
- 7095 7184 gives 8.45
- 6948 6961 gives 8.97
